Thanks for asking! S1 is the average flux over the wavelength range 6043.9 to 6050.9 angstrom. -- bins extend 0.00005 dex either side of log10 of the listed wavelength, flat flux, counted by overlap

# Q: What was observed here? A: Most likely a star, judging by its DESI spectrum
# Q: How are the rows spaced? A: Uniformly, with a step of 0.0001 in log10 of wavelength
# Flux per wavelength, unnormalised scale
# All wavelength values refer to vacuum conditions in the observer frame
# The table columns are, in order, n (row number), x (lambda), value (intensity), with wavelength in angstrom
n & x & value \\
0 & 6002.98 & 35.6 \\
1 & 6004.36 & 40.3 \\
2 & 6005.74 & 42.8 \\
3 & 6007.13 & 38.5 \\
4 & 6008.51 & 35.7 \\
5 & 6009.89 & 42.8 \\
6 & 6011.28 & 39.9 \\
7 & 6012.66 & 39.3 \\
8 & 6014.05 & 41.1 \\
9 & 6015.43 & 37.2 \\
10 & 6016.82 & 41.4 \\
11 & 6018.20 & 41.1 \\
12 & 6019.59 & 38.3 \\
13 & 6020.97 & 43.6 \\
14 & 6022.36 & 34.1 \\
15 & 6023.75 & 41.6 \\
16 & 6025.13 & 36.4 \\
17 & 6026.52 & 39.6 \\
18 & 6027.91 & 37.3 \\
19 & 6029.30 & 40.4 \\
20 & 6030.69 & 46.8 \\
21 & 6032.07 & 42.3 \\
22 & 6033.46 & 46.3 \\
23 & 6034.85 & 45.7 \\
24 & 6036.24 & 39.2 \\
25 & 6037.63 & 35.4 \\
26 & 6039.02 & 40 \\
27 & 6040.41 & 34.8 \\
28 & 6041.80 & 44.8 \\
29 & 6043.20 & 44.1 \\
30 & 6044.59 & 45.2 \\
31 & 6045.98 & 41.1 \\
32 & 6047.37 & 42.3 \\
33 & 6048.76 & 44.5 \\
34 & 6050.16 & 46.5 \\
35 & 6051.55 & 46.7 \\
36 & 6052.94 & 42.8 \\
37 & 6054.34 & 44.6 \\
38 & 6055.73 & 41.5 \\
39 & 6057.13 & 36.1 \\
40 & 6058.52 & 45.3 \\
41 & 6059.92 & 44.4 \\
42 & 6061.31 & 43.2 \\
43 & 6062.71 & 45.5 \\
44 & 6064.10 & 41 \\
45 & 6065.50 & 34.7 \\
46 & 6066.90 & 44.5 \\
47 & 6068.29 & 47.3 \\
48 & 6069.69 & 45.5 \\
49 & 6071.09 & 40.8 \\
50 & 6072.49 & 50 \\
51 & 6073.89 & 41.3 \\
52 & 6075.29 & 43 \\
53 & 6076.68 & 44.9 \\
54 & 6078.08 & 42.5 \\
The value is 44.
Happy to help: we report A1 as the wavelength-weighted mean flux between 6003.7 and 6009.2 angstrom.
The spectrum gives 39.3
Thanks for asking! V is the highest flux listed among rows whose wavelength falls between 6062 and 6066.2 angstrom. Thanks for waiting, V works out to 45.5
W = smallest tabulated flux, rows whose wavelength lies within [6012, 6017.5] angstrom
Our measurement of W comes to 37.2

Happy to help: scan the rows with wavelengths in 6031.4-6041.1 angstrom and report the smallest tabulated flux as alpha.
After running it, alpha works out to 34.8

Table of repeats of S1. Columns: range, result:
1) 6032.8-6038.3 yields 41.6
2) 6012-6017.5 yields 39.7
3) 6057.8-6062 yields 44.3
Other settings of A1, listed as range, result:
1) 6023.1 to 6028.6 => 38.7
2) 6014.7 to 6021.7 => 40.3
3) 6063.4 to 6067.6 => 40.2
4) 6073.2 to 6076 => 42.3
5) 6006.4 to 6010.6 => 39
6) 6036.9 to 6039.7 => 37.7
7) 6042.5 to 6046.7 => 43.5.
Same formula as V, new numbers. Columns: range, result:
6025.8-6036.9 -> 46.8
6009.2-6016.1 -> 42.8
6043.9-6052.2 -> 46.7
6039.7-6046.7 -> 45.2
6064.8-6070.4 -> 47.3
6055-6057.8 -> 41.5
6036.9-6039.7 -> 40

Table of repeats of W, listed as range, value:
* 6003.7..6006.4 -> 40.3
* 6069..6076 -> 40.8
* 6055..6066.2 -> 34.7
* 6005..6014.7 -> 35.7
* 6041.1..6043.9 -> 44.1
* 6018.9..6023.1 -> 34.1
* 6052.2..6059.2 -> 36.1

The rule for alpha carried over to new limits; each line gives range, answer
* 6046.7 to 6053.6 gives 42.3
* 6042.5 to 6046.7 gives 41.1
